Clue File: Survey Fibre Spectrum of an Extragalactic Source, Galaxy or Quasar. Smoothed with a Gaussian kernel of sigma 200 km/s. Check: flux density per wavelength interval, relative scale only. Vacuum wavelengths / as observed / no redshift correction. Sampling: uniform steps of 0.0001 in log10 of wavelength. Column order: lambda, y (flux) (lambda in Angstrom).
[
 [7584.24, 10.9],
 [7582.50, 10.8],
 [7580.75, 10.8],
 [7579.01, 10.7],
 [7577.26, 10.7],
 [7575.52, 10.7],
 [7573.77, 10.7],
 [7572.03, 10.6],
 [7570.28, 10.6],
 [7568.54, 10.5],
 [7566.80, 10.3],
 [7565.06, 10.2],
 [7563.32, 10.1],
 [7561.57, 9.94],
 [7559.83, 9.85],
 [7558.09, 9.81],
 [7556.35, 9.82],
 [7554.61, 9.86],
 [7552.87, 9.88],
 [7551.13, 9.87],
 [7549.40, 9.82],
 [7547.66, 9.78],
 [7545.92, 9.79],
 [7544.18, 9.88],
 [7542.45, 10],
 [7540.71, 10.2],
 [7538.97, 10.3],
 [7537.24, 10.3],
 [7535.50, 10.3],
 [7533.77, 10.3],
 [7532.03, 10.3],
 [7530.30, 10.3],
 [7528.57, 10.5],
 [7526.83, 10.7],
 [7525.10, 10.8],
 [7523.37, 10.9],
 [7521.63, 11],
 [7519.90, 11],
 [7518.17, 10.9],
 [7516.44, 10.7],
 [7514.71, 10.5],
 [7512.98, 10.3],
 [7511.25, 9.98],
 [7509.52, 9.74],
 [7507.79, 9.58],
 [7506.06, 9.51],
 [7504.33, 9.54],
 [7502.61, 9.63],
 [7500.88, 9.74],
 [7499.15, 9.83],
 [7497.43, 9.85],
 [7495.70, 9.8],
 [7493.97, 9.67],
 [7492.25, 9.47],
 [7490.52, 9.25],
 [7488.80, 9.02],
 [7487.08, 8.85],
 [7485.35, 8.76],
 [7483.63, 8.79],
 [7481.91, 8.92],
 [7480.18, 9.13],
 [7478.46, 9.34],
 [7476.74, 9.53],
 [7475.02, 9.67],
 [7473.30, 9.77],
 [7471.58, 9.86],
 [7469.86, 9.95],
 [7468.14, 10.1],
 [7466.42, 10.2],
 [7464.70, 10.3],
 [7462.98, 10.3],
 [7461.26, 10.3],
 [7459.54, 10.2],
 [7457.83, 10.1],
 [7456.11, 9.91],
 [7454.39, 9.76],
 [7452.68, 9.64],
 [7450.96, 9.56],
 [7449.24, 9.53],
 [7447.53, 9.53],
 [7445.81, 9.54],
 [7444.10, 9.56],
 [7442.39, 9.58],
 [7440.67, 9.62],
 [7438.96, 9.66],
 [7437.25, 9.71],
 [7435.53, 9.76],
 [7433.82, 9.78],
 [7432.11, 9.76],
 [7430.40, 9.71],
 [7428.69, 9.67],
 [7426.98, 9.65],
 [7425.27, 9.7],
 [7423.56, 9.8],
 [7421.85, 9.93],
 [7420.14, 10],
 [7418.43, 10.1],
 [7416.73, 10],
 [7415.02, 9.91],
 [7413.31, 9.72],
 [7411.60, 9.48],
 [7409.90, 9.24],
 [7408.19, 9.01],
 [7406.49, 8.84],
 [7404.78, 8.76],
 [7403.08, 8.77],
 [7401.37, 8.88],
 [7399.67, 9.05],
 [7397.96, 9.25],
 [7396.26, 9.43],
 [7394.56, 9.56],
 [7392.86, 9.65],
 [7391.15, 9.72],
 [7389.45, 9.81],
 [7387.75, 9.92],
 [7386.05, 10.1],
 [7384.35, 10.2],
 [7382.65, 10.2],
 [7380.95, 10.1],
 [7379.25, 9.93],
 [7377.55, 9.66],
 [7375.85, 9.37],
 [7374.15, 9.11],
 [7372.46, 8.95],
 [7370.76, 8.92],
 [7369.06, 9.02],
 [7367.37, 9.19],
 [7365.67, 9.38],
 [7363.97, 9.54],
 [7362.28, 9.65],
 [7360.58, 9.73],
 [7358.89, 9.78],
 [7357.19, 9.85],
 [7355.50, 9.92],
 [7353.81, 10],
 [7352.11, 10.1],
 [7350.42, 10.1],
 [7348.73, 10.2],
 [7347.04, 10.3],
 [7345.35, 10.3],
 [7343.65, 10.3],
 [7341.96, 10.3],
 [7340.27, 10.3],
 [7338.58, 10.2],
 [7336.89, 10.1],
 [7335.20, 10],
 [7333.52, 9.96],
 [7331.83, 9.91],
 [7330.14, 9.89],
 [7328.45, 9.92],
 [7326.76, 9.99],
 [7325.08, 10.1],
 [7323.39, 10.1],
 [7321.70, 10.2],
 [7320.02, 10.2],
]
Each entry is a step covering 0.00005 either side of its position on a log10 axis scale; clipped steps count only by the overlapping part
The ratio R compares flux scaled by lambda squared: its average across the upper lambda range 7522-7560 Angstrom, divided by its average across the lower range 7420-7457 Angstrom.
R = 1.1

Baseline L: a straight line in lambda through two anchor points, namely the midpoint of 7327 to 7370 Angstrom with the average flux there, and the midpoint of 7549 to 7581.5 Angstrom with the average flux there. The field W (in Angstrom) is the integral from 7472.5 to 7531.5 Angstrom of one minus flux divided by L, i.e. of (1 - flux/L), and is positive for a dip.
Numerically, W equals 1.75 Angstrom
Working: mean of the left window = 9.92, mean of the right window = 10.3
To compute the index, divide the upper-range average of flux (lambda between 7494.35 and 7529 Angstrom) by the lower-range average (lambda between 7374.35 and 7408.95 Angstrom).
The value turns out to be 1.07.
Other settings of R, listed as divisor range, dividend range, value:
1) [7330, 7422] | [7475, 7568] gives 1.06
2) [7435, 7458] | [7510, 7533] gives 1.12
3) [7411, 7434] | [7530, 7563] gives 1.06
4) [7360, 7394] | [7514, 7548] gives 1.13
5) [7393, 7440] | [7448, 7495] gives 1.03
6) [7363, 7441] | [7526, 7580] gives 1.11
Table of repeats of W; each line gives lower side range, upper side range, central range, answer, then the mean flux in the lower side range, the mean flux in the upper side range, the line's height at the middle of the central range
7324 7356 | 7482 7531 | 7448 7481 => 0.43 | 10.1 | 9.93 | 9.98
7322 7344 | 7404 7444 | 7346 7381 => 0.98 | 10.1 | 9.63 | 9.93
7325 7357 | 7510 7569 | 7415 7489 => 3.54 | 10.1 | 10.2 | 10.2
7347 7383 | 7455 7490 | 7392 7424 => 0.72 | 9.66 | 9.65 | 9.66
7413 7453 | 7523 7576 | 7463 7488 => 0.92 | 9.73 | 10.2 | 9.9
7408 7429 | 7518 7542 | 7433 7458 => 0.64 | 9.73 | 10.5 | 9.93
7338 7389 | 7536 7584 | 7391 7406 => 1.05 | 9.82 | 10.2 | 9.89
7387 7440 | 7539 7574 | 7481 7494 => 1.02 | 9.56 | 10.1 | 9.82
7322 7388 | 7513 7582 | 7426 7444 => 0.67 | 9.86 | 10.3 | 10.1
